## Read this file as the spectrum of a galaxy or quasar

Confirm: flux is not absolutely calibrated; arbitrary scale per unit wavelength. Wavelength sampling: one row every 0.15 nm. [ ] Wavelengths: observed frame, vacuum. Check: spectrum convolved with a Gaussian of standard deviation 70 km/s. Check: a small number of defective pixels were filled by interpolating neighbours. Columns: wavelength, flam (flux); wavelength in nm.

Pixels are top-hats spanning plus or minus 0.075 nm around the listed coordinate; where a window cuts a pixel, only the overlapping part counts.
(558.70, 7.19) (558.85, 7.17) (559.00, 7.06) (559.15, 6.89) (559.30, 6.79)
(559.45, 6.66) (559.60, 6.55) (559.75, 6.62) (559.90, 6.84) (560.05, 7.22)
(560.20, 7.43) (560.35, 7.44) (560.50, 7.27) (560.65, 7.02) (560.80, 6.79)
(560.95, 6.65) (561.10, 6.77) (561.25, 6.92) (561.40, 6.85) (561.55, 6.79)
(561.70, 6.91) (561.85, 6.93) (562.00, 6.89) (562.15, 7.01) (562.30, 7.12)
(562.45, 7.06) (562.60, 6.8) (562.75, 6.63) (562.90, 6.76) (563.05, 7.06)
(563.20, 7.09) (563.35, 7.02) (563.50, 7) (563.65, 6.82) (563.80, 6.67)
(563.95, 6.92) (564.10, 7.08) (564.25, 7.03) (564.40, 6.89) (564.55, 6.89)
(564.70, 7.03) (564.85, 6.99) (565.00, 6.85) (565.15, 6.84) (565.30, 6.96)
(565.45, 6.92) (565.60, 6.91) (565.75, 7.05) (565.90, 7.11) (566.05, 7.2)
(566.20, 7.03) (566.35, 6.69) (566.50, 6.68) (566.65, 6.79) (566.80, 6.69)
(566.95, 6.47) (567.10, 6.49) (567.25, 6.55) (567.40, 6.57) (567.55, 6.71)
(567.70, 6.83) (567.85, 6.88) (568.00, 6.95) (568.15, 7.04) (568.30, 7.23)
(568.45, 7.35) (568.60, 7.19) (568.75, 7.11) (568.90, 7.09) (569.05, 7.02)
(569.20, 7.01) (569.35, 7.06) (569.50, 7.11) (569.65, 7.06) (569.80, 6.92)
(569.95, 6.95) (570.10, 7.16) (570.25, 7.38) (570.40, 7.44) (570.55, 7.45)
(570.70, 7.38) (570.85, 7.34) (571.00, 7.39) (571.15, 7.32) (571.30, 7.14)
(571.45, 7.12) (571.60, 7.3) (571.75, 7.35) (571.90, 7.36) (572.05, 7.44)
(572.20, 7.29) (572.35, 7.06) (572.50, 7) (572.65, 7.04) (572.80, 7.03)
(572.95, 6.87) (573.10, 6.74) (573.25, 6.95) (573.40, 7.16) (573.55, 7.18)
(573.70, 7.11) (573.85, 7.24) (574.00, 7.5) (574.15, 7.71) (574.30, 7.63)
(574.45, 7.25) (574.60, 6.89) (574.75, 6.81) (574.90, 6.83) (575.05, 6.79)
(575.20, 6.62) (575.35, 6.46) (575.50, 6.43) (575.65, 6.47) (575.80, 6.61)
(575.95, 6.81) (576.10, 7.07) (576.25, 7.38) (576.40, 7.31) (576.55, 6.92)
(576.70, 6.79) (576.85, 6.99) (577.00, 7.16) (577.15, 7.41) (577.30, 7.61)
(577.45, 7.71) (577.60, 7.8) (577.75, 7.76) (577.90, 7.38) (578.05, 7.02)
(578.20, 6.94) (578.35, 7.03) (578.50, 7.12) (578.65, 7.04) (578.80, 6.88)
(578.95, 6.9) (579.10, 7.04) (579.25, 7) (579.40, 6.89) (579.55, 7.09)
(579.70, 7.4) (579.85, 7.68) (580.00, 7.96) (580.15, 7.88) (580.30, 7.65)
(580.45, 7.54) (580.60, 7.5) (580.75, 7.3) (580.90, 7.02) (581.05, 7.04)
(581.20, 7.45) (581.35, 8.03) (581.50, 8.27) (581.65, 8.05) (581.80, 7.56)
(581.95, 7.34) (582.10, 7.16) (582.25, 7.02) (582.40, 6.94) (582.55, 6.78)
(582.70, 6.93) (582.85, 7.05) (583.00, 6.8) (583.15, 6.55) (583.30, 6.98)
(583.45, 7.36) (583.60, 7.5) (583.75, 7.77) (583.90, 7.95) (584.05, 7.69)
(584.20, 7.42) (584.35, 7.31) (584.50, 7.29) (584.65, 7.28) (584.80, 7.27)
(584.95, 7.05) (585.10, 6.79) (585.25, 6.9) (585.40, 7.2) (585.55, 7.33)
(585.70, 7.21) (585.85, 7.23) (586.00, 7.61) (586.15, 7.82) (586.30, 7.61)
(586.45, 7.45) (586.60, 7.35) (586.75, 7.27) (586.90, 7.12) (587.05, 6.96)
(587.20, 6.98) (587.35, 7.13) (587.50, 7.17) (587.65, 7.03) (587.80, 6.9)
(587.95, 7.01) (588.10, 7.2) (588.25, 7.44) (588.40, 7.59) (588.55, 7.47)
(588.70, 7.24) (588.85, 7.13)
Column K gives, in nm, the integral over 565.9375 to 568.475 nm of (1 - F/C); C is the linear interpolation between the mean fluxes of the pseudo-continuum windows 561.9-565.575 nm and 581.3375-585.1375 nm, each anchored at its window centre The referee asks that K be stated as 0.06 nm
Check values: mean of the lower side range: 6.93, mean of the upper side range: 7.31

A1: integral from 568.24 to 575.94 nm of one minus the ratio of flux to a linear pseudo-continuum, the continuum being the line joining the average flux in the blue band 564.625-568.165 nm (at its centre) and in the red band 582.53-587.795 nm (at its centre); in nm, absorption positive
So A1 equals -0.160 nm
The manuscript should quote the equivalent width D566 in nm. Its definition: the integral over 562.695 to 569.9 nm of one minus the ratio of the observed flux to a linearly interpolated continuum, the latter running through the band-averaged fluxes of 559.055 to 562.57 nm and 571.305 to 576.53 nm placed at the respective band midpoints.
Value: 0.06 nm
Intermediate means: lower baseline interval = 6.93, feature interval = 6.92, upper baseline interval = 7.05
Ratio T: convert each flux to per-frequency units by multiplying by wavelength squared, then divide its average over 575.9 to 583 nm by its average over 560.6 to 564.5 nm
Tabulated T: 1.12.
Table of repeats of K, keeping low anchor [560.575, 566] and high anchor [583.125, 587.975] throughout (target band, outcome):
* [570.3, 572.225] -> -0.079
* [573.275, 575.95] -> 0.045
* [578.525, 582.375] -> -0.102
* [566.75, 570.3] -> 0.026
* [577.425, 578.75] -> -0.026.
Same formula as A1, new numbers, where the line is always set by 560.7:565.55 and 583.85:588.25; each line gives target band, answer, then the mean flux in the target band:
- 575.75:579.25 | -0.017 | 7.16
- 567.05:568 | 0.037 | 6.7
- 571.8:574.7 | -0.049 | 7.18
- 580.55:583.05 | -0.041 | 7.31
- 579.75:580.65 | -0.067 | 7.7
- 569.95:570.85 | -0.040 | 7.33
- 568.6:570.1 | -0.011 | 7.05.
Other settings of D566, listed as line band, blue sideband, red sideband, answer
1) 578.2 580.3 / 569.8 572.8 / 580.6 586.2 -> 0.02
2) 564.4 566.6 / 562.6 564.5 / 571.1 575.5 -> 0.00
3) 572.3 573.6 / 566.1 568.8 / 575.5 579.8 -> 0.00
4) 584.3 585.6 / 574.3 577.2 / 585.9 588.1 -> 0.01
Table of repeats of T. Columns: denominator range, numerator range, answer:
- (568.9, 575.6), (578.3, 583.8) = 1.06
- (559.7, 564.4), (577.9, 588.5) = 1.13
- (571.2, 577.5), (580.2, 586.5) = 1.07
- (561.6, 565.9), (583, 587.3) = 1.13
